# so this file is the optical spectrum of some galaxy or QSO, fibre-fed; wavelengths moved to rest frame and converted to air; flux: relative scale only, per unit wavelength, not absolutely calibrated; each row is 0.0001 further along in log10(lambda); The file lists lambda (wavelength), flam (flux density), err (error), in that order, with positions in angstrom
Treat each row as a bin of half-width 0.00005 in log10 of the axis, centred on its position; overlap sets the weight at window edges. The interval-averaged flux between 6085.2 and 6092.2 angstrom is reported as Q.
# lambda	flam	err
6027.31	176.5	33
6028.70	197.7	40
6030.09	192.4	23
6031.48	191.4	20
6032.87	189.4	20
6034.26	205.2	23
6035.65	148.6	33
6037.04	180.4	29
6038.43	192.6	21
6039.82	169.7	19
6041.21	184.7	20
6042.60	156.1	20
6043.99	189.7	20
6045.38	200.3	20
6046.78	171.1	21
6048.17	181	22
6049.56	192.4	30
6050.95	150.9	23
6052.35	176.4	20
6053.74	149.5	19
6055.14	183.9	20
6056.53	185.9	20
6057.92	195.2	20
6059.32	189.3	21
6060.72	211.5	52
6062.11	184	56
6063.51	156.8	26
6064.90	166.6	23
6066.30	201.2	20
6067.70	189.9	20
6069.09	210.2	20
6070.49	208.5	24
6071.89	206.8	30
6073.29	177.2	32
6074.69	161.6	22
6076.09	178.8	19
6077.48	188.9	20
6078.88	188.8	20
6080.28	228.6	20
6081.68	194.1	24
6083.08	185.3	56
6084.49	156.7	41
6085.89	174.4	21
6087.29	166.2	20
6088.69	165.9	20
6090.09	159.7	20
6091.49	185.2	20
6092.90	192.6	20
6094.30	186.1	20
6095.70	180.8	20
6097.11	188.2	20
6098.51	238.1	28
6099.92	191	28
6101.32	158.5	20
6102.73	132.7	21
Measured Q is 170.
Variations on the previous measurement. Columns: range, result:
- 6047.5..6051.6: 175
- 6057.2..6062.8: 195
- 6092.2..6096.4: 187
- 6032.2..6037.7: 181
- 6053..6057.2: 173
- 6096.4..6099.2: 213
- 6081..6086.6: 177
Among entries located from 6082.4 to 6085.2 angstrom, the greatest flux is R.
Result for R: 185.3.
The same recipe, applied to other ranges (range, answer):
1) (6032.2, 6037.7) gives 205.2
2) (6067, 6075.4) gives 210.2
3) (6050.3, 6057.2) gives 185.9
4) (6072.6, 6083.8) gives 228.6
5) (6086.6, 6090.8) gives 166.2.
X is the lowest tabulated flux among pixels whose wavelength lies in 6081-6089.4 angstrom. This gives 156.7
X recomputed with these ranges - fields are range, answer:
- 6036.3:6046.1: 156.1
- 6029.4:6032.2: 191.4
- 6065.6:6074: 177.2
